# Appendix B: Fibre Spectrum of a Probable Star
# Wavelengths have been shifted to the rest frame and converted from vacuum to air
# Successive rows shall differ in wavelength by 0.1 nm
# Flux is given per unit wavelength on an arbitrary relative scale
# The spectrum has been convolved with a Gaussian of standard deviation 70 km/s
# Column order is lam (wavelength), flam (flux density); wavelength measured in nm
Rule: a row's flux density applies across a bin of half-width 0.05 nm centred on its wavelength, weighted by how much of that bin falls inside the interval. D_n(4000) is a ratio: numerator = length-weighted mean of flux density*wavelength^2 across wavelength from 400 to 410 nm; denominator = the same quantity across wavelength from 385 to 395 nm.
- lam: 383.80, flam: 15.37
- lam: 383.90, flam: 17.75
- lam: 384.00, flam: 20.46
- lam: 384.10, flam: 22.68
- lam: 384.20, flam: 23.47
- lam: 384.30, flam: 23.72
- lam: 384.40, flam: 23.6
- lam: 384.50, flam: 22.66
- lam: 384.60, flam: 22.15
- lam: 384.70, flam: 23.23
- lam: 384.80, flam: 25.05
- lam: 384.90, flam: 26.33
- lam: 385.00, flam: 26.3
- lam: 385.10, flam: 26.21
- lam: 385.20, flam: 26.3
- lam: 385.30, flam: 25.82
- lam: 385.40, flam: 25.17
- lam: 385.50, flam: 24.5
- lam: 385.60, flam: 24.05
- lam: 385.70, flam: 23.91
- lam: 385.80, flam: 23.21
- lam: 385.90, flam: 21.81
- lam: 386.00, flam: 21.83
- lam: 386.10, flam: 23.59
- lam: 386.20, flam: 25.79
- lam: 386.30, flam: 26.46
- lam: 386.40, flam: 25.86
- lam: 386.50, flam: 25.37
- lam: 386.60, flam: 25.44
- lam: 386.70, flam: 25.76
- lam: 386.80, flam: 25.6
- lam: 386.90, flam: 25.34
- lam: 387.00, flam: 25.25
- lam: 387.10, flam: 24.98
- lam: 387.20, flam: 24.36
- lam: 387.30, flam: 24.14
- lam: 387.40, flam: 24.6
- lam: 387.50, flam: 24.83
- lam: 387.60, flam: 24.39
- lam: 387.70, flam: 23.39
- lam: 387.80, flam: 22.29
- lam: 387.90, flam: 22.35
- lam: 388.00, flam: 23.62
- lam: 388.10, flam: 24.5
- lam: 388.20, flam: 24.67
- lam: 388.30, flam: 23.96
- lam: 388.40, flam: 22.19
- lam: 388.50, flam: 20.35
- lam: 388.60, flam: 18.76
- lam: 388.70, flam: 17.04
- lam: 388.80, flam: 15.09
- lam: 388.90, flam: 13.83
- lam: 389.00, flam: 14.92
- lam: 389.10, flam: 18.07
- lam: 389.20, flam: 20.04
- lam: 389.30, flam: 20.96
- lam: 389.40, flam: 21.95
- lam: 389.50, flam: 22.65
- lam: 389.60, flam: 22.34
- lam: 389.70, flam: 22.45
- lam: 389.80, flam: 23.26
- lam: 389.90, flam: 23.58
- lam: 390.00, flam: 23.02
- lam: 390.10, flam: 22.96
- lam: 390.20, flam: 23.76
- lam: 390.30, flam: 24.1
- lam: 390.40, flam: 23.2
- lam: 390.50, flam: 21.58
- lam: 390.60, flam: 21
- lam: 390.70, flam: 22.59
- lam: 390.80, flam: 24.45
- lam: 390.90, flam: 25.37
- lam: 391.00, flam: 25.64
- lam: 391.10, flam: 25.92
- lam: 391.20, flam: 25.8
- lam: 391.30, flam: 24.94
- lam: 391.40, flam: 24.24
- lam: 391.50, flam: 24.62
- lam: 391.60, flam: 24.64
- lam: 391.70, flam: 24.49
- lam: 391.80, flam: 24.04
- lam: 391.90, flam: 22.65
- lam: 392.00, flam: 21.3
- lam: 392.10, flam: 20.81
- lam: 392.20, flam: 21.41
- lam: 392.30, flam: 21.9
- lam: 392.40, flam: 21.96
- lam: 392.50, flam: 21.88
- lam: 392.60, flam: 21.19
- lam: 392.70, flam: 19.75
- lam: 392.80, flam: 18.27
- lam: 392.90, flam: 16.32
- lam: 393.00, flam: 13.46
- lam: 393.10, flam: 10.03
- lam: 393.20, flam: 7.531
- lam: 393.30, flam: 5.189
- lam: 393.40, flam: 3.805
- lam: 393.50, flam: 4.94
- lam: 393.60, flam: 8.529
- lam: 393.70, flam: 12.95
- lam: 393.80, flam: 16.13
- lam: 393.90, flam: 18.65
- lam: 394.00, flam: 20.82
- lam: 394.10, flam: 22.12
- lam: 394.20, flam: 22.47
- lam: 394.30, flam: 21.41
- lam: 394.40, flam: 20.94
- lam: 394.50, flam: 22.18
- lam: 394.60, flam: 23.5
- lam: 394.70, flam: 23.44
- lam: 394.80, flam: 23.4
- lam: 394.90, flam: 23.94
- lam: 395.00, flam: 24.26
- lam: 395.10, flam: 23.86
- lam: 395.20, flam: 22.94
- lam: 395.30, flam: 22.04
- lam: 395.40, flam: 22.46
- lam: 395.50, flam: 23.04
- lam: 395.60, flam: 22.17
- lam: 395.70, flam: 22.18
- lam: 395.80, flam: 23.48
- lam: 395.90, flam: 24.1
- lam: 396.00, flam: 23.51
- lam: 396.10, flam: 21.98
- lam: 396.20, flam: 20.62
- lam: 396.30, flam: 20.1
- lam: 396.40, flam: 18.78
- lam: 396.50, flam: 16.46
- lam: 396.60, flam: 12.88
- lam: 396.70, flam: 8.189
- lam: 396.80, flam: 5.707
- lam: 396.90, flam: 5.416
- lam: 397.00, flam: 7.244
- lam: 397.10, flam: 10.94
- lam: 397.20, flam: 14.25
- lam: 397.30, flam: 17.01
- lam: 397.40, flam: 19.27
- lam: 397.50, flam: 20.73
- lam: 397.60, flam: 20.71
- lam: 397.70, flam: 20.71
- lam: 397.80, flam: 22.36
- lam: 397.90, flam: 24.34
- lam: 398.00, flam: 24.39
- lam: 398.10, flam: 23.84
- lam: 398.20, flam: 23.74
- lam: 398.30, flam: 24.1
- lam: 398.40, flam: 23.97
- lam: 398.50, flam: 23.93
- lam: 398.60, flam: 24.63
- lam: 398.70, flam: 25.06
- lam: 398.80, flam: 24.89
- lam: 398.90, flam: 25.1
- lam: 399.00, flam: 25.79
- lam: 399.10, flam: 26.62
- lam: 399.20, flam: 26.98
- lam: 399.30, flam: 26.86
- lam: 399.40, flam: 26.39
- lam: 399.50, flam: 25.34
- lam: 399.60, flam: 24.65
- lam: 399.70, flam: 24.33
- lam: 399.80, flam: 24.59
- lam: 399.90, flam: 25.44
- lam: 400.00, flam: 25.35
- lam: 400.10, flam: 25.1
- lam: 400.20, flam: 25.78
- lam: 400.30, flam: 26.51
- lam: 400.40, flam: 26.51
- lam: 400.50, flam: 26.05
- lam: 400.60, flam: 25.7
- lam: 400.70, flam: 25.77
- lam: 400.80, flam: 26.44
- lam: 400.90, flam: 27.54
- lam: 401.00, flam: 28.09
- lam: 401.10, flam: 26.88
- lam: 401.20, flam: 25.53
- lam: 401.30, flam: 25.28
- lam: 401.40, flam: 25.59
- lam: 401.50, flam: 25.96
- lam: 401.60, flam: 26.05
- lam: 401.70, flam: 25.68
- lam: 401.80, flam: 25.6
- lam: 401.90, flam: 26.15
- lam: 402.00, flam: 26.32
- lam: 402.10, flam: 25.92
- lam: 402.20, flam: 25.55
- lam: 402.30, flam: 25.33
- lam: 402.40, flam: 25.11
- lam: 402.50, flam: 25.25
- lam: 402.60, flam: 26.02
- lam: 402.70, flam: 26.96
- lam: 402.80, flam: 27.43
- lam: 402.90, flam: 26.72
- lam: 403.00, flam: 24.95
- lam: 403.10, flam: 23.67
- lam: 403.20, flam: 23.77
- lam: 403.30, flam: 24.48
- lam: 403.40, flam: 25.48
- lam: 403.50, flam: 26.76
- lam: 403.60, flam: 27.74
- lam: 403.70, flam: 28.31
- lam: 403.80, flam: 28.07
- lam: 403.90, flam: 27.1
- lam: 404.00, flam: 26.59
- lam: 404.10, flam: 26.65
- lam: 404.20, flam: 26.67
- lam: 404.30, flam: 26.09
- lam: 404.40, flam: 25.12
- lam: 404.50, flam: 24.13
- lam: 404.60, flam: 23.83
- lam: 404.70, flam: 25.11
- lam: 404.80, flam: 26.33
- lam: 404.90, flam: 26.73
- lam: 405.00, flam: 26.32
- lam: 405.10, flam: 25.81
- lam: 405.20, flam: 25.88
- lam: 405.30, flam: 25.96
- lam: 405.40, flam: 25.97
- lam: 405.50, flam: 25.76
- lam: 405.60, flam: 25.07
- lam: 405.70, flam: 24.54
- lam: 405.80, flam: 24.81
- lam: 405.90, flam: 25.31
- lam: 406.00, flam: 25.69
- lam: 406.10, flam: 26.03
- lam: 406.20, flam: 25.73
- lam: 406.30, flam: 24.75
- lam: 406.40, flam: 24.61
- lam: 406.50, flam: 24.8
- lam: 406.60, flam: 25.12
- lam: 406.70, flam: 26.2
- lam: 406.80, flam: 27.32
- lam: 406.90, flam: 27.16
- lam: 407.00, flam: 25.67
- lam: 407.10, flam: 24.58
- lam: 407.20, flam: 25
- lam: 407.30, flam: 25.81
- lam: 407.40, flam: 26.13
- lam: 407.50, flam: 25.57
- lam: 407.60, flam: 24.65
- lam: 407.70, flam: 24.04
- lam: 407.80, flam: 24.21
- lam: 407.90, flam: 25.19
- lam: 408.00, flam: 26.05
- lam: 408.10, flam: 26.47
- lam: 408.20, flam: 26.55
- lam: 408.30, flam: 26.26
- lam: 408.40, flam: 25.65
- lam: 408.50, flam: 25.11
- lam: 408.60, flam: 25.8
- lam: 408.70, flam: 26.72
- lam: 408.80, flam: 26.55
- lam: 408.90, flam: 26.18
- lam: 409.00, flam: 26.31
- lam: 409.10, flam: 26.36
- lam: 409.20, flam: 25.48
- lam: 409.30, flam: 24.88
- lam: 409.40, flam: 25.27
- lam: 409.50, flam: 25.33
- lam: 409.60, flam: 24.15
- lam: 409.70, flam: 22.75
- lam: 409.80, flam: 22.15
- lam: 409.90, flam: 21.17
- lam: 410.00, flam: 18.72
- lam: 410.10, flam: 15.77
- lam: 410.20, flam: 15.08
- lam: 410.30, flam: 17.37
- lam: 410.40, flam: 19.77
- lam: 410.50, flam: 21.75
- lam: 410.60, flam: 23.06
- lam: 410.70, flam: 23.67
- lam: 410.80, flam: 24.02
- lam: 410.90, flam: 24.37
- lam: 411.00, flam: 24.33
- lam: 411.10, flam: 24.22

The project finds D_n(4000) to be 1.3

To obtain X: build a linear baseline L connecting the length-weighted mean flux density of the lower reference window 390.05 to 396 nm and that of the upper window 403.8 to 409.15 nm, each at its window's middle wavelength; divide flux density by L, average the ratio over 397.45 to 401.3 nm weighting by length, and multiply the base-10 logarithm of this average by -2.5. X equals -0.089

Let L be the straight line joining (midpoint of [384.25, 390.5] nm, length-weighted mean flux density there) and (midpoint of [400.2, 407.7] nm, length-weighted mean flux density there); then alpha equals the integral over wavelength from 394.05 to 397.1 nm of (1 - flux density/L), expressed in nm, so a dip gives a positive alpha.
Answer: 0.60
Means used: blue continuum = 23.2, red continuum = 25.8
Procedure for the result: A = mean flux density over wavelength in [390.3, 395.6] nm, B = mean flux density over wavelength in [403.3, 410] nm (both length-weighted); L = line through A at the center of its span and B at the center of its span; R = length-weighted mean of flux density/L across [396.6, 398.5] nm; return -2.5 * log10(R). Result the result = 0.25 mag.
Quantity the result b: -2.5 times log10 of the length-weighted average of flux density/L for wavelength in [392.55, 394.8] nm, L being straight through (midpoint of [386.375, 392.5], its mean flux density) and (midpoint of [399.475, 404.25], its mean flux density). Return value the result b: 0.42 mag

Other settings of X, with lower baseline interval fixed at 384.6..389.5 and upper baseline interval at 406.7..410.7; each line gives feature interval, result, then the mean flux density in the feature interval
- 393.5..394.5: 0.30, 17.8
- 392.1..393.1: 0.22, 19.2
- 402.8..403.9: -0.09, 26.1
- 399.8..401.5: -0.10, 26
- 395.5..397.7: 0.35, 17.2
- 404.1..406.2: -0.07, 25.6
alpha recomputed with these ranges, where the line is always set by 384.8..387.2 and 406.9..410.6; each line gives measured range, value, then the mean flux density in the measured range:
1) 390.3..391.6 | 0.03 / 24.1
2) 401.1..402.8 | -0.11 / 25.9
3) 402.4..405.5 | -0.22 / 26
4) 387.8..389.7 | 0.33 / 20.5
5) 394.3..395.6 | 0.09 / 22.9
